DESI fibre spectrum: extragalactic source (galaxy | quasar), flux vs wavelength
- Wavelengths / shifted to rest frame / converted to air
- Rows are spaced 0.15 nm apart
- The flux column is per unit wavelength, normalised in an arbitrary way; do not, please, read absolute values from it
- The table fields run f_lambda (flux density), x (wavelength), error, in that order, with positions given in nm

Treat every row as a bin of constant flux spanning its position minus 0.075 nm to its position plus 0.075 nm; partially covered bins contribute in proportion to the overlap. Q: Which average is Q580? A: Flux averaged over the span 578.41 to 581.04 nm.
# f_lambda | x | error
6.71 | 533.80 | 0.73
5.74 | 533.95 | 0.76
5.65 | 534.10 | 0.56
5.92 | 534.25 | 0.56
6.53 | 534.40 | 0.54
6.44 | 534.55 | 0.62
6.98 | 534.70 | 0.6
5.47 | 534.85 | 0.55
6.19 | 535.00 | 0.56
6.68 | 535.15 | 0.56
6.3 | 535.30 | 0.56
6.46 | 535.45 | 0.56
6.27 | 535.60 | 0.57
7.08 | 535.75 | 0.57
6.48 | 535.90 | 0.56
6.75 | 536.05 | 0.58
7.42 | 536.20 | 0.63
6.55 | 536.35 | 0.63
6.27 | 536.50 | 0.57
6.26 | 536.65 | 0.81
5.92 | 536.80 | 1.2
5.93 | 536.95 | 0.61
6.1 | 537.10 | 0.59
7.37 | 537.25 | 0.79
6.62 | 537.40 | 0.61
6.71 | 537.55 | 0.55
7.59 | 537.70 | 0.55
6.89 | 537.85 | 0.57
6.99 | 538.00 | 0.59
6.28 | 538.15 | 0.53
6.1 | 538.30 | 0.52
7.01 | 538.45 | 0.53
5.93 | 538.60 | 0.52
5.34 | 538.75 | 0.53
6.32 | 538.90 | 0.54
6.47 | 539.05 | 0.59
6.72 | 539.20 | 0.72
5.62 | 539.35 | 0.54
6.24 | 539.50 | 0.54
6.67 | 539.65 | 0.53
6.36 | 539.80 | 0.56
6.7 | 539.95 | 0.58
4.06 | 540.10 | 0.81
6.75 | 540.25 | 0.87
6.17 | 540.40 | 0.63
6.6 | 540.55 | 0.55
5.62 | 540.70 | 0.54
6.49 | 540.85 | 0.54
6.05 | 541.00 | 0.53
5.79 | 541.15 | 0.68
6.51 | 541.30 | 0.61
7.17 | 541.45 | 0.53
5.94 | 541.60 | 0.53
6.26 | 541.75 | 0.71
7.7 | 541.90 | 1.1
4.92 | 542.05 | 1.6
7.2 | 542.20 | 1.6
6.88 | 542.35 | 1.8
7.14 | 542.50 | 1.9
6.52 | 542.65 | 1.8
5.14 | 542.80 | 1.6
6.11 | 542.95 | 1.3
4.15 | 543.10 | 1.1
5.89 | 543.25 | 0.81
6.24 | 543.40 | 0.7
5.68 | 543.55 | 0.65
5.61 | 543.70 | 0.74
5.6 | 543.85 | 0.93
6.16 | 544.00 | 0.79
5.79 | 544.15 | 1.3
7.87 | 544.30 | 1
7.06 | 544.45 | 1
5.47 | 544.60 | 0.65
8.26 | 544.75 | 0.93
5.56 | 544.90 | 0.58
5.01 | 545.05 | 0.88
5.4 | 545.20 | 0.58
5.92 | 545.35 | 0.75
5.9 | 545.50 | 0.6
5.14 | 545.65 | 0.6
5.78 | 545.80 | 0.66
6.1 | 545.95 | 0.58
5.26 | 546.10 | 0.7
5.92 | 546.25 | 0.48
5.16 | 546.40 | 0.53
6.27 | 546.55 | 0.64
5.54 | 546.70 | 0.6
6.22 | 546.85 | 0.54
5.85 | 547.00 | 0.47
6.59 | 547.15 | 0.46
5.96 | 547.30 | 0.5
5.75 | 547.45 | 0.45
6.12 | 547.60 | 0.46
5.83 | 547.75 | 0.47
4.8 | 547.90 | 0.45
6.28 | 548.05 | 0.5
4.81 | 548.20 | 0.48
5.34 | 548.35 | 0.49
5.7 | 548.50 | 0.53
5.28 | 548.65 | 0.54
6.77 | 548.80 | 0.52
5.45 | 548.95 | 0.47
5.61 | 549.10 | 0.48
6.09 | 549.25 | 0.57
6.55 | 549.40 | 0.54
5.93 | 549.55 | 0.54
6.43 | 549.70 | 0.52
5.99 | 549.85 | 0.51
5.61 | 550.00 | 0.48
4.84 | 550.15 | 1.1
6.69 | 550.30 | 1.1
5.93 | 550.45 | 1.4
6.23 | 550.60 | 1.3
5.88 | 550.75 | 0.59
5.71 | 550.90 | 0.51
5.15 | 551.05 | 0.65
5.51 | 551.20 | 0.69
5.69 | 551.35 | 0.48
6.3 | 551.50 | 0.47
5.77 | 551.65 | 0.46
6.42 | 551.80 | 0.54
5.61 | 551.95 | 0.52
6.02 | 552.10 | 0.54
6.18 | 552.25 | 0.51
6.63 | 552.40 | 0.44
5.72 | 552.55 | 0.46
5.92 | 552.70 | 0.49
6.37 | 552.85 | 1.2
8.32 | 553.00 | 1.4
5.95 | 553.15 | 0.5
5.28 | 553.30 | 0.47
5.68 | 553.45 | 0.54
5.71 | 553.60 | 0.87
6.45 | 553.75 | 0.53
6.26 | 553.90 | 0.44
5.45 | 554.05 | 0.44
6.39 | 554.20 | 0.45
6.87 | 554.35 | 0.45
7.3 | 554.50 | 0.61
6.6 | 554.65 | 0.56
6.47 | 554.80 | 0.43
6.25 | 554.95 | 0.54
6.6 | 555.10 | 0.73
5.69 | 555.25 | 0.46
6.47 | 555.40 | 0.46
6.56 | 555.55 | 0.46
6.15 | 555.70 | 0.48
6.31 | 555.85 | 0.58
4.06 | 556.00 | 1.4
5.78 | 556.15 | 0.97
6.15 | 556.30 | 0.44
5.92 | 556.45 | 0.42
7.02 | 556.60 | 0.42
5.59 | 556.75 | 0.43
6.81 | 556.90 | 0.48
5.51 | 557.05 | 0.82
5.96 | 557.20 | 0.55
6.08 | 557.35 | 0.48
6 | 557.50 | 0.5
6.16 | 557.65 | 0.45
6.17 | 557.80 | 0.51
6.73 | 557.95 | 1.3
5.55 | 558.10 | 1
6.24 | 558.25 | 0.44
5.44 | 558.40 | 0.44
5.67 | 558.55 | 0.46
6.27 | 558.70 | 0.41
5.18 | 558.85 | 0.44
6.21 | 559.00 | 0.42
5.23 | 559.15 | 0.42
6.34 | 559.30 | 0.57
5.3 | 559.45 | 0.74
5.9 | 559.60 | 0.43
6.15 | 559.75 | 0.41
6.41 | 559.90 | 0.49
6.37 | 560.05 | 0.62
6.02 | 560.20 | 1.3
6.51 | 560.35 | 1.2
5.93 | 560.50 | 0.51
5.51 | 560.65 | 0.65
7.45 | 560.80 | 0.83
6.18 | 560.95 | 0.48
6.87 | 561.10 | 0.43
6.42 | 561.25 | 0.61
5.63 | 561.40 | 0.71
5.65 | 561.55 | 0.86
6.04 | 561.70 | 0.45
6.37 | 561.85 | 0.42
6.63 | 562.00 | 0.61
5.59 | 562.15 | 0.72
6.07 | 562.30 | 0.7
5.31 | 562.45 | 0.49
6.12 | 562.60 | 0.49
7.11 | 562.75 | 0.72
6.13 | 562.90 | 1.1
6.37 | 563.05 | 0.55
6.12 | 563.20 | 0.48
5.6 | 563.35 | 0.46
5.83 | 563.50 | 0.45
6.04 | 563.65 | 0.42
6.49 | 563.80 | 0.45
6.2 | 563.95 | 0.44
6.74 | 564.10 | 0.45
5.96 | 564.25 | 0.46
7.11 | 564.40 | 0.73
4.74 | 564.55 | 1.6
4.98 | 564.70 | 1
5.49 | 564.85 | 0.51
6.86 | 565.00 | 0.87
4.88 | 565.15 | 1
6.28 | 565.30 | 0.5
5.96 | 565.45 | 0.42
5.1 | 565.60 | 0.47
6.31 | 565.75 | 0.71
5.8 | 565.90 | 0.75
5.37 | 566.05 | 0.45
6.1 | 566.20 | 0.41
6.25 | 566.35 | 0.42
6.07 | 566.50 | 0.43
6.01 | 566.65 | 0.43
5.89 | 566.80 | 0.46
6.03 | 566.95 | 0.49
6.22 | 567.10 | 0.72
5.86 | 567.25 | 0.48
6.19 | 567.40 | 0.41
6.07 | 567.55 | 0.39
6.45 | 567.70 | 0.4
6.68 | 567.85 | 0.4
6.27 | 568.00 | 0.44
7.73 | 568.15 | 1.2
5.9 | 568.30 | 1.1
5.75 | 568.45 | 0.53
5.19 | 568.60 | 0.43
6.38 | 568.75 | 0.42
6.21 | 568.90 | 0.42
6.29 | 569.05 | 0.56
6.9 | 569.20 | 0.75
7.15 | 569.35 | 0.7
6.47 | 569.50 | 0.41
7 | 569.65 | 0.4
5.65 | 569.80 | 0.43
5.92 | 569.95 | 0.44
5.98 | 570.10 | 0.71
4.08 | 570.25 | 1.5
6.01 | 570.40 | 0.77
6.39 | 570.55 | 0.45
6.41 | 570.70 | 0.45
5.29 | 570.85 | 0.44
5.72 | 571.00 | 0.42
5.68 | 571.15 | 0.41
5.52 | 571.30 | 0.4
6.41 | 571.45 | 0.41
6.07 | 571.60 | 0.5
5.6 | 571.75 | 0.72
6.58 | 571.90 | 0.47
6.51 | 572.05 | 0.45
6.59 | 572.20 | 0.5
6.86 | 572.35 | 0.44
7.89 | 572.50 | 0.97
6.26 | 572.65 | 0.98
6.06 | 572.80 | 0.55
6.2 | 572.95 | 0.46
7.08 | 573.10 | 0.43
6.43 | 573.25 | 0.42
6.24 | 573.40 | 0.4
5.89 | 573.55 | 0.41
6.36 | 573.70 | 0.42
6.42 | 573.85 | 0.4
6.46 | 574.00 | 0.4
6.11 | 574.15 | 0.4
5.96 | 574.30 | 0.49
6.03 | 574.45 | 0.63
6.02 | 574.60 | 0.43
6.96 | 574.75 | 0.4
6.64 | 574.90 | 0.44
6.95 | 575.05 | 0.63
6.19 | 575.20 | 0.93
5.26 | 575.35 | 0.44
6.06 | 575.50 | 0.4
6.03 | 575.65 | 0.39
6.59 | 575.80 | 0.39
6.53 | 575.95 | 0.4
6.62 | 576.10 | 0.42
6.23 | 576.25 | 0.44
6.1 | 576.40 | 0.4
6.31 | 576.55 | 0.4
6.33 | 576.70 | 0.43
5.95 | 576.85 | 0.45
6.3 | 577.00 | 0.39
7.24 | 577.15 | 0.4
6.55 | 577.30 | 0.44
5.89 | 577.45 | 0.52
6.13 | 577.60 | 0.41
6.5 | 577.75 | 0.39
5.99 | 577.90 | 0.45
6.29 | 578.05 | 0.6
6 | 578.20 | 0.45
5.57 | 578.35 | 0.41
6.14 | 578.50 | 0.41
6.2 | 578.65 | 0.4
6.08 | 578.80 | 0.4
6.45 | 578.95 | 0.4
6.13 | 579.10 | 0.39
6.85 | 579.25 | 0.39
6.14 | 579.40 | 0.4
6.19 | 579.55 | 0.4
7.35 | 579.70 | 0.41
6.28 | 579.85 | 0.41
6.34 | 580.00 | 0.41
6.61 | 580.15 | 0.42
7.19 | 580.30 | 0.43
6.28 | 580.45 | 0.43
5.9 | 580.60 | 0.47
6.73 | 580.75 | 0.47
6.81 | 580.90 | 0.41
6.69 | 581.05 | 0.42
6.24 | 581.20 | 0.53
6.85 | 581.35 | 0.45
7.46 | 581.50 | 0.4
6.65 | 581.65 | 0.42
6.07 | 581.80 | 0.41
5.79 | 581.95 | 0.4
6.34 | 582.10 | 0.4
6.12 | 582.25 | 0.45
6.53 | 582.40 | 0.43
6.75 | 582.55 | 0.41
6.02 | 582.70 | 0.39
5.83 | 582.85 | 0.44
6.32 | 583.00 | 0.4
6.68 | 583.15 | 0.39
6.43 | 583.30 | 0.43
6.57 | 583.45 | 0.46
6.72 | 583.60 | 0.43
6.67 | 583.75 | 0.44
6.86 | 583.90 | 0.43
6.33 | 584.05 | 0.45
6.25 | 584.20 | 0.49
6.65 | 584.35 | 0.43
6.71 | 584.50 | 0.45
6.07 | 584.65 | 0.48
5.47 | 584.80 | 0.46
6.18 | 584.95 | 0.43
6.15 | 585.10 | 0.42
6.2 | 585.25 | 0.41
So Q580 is 6.45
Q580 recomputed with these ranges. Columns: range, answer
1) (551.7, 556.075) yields 6.19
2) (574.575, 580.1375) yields 6.31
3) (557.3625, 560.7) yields 5.97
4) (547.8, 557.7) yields 6.01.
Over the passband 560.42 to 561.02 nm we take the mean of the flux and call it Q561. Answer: 6.27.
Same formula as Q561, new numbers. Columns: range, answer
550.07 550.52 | 5.82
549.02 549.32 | 5.84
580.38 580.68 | 6.1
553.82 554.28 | 6.05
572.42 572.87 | 6.75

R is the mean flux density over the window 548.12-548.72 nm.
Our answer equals 5.29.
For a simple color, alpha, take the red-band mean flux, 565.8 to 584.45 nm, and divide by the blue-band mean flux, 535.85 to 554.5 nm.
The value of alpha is 1.03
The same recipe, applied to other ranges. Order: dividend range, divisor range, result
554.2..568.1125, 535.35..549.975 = 0.99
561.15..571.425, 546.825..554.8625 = 1.01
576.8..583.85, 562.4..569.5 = 1.05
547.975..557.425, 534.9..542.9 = 0.94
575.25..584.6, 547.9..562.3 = 1.06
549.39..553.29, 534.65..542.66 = 0.94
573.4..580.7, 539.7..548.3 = 1.05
